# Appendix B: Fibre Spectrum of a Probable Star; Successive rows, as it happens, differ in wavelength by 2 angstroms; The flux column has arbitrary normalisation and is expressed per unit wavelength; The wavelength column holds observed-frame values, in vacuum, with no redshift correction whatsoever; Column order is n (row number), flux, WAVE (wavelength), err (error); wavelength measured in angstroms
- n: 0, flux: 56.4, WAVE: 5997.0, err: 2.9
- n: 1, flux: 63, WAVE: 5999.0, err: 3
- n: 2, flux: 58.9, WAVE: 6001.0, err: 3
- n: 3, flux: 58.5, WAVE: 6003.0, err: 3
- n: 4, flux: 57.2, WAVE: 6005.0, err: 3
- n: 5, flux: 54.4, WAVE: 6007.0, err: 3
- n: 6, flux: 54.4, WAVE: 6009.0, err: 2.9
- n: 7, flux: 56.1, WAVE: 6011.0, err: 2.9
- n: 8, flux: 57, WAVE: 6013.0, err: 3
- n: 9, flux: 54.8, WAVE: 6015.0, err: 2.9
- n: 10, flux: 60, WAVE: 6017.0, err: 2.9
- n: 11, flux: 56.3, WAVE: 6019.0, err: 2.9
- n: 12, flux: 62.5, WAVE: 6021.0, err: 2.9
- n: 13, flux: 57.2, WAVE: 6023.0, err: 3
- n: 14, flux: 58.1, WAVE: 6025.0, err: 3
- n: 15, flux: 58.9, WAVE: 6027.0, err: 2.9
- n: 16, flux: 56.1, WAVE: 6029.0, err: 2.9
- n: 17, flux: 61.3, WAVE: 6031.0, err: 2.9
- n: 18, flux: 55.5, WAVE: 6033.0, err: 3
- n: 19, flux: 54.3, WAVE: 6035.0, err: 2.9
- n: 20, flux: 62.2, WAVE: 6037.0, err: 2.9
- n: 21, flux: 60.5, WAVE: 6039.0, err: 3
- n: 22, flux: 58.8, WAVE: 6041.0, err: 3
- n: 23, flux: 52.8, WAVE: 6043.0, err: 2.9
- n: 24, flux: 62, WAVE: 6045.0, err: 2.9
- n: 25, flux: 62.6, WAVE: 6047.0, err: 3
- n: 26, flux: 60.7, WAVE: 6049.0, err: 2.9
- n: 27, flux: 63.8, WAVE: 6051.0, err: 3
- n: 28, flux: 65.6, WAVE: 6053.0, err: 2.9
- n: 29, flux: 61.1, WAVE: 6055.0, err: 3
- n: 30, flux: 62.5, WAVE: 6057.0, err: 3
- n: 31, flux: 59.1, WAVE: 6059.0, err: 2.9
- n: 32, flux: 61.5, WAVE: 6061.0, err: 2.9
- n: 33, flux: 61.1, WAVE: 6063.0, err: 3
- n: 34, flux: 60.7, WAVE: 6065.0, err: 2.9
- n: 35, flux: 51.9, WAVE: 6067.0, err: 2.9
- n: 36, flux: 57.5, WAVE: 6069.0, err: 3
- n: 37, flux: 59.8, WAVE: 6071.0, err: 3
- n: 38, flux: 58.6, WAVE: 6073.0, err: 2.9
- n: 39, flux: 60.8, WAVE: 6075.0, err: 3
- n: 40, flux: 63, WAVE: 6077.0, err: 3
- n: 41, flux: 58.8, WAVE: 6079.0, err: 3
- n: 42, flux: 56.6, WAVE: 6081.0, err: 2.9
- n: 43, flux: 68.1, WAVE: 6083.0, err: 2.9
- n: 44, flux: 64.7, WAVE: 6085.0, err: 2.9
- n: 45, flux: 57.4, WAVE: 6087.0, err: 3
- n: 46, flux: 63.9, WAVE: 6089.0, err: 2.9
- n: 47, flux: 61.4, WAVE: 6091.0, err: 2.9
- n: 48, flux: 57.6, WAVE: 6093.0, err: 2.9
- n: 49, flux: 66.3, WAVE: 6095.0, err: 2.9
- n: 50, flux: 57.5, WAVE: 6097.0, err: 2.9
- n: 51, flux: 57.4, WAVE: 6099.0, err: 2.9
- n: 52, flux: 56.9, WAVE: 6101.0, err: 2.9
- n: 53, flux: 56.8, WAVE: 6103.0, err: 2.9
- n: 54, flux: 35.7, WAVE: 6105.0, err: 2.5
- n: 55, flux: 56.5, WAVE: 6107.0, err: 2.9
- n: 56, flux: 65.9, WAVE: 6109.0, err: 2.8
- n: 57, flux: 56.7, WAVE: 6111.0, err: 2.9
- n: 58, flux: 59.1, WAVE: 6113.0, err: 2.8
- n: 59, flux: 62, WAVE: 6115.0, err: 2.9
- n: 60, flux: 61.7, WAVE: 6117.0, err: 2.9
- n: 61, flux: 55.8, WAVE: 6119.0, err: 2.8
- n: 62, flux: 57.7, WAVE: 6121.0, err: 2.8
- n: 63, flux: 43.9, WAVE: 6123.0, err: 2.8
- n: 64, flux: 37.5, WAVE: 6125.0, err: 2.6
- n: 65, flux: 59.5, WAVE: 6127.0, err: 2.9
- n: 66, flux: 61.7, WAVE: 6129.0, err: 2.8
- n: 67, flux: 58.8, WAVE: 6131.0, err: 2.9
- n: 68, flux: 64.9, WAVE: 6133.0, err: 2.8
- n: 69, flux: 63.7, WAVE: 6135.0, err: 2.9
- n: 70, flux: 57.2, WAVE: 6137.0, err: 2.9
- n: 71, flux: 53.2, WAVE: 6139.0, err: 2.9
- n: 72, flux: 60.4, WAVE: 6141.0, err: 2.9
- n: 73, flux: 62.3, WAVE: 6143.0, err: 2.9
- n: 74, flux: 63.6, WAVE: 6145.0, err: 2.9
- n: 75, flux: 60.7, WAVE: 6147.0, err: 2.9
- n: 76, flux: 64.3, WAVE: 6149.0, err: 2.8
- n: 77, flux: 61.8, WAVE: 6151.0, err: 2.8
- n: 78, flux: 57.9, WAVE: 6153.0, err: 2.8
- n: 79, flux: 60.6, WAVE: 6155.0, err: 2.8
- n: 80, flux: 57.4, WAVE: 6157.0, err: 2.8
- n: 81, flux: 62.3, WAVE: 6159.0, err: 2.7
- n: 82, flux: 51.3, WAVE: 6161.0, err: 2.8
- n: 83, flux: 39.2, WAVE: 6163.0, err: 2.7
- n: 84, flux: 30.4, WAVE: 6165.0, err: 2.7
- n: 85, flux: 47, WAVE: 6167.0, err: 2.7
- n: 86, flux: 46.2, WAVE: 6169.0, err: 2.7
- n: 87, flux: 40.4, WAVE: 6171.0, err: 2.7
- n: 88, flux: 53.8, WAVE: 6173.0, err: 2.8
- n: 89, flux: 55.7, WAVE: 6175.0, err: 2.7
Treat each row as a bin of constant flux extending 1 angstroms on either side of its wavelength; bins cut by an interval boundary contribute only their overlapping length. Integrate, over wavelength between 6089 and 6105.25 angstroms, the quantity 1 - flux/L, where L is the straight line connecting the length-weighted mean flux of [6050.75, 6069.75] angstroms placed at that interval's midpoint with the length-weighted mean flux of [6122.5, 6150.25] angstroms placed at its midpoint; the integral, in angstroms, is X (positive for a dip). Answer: 0.5 angstroms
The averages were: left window 60.4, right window 58.3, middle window 57.6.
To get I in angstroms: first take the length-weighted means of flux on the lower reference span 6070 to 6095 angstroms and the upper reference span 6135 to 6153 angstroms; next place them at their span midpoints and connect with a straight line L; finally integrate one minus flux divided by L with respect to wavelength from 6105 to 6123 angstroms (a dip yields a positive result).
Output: 1.0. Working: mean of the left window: 61.1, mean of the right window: 60.5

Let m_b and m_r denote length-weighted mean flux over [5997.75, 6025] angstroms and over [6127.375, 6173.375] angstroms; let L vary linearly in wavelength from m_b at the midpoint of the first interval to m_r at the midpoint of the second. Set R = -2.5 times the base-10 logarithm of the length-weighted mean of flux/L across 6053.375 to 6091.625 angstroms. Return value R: -0.07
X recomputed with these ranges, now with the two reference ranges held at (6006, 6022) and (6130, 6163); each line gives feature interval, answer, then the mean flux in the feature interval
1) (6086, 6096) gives -0.5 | 61.3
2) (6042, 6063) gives -1.3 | 61.2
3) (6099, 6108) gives 1.0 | 52.1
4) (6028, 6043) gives -0.2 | 58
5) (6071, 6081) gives -0.3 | 59.9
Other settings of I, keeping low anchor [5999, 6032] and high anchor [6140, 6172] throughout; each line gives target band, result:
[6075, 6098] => -2.2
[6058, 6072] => -0.6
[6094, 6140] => -1.4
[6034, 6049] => -0.5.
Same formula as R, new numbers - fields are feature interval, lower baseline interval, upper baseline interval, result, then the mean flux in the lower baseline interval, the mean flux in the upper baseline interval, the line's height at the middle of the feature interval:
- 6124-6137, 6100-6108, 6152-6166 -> -0.12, 51.5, 51.3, 51.4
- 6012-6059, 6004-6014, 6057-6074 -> -0.04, 55.8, 59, 57.3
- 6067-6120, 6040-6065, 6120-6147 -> 0.00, 61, 57.4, 59.2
